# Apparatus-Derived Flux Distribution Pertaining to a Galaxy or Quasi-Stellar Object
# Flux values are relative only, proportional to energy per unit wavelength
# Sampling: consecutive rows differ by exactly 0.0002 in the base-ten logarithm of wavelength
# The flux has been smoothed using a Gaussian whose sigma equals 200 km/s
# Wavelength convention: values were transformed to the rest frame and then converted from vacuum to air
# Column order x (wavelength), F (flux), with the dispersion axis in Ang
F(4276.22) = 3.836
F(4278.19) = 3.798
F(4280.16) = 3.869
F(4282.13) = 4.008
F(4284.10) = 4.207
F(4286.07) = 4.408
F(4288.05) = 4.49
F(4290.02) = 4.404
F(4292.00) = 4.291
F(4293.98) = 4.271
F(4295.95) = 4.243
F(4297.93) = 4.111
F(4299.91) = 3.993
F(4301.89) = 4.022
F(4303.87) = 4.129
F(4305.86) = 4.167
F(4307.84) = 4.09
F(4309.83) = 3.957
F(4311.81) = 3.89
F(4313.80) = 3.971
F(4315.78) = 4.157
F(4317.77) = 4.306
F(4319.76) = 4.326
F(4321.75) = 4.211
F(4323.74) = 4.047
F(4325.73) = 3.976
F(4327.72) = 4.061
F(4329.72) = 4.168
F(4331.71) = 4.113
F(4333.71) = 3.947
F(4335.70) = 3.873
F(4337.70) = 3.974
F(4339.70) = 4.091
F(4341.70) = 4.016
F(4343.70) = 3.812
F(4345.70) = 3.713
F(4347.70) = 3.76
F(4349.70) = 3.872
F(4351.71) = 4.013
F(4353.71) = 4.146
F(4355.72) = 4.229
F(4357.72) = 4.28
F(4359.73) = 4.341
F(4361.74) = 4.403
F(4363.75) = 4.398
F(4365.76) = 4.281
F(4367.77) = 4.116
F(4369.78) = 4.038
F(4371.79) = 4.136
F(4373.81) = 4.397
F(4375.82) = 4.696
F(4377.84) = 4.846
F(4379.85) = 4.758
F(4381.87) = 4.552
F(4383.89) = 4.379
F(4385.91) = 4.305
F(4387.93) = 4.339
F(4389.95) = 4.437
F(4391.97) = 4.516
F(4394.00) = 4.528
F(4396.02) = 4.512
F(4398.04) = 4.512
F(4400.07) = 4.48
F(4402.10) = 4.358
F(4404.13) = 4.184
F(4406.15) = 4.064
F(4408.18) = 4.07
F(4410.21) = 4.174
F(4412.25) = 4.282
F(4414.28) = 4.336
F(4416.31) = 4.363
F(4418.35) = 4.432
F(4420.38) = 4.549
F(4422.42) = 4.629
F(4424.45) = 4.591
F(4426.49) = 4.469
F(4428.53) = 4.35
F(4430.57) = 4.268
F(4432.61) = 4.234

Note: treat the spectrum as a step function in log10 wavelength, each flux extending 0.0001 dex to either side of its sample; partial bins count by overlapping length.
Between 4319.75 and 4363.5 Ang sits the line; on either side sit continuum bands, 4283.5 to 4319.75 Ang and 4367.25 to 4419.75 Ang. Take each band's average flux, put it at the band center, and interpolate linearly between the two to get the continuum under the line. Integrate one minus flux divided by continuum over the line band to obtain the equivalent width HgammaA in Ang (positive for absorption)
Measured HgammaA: 2.1 Ang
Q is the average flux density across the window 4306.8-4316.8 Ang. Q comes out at 4.02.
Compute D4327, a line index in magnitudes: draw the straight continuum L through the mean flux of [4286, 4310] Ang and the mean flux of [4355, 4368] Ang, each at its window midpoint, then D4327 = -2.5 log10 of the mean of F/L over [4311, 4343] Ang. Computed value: 0.05 mag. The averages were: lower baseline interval 4.2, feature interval 4.07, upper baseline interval 4.31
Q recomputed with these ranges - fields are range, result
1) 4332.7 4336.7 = 3.91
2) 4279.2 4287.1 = 4.13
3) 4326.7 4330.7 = 4.11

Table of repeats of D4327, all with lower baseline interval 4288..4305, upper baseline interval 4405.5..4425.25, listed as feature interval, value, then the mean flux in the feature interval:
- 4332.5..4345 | 0.08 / 3.95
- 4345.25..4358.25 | 0.07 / 4.01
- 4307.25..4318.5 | 0.04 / 4.06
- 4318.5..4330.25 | 0.03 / 4.13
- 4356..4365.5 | -0.01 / 4.34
